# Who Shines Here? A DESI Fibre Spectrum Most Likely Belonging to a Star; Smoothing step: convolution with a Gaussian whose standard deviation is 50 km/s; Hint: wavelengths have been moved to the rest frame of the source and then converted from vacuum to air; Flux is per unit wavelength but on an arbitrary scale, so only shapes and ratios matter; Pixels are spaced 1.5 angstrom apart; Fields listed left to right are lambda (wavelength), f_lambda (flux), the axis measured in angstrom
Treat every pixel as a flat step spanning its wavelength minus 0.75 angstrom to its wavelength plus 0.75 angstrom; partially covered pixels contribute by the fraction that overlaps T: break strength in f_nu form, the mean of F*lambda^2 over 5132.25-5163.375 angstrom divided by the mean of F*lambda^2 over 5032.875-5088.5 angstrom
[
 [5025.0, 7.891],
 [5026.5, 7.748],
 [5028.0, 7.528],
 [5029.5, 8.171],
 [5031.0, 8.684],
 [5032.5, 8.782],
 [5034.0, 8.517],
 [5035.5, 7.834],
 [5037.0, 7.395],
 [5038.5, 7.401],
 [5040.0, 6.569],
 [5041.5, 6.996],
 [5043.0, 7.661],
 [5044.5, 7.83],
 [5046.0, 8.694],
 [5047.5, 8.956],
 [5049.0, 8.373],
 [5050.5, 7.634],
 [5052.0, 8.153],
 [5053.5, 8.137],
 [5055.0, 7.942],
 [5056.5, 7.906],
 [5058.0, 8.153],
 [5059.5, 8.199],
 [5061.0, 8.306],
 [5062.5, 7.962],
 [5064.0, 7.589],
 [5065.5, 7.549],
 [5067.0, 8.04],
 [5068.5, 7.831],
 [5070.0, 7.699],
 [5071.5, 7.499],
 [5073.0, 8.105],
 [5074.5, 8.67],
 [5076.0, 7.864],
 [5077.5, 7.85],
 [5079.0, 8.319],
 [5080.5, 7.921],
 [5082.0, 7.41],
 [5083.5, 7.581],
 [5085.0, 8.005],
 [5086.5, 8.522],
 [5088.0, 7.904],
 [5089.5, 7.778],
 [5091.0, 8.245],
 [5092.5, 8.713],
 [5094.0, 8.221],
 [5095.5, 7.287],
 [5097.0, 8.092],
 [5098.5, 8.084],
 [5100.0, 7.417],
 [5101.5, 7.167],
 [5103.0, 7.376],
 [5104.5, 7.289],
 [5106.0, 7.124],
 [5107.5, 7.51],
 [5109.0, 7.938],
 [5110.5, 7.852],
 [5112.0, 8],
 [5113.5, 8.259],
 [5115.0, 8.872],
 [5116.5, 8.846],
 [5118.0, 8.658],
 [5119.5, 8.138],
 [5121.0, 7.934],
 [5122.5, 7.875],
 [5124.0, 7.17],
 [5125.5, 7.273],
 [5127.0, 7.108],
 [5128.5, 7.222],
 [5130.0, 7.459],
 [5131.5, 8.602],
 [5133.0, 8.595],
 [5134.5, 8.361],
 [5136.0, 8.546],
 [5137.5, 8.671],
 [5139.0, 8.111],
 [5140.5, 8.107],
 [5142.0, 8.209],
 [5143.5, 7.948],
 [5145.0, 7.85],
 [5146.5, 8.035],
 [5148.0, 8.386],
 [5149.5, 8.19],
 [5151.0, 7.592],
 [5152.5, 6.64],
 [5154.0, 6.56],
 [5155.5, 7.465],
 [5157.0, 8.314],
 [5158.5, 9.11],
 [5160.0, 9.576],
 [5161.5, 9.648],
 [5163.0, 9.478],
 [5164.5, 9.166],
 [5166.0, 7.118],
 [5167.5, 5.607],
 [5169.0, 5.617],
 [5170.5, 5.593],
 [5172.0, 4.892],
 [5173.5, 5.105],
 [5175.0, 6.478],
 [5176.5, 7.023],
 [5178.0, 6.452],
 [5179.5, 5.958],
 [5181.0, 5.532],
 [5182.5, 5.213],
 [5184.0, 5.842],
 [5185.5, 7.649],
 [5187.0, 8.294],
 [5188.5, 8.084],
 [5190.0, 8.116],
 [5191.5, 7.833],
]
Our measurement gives 1.08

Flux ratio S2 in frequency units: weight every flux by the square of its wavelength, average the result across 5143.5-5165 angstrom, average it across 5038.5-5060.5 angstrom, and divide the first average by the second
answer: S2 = 1.09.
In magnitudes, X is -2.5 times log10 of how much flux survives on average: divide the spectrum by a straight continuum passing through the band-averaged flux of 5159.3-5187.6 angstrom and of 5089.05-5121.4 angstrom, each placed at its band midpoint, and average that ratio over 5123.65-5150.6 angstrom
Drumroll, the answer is -0.08 mag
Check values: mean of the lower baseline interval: 7.95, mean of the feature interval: 8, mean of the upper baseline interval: 6.84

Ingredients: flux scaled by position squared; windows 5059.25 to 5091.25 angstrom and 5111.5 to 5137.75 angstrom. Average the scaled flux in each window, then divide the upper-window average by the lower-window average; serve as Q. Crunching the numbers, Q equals 1.04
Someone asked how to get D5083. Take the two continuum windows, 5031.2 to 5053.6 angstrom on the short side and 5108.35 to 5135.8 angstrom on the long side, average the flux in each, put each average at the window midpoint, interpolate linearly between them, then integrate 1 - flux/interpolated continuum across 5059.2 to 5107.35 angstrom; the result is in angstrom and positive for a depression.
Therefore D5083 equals 0.76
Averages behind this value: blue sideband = 7.94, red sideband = 8.02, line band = 7.86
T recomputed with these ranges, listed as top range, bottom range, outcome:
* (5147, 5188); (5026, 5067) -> 0.94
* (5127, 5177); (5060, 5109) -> 1.00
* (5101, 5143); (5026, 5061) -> 1.03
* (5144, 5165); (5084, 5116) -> 1.07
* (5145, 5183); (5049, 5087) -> 0.94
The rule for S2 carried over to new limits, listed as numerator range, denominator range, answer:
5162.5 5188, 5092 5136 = 0.85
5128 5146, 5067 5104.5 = 1.05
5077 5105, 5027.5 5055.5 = 1.01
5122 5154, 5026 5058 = 1.03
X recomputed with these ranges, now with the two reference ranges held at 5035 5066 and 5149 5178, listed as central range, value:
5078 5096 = -0.04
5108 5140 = -0.08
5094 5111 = 0.00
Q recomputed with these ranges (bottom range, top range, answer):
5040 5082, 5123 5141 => 1.03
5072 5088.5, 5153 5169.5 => 1.03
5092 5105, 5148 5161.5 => 1.07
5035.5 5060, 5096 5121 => 1.03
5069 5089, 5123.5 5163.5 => 1.04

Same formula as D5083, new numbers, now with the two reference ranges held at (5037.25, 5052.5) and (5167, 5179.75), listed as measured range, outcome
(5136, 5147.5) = -3.3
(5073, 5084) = -1.0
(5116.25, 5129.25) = -2.2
